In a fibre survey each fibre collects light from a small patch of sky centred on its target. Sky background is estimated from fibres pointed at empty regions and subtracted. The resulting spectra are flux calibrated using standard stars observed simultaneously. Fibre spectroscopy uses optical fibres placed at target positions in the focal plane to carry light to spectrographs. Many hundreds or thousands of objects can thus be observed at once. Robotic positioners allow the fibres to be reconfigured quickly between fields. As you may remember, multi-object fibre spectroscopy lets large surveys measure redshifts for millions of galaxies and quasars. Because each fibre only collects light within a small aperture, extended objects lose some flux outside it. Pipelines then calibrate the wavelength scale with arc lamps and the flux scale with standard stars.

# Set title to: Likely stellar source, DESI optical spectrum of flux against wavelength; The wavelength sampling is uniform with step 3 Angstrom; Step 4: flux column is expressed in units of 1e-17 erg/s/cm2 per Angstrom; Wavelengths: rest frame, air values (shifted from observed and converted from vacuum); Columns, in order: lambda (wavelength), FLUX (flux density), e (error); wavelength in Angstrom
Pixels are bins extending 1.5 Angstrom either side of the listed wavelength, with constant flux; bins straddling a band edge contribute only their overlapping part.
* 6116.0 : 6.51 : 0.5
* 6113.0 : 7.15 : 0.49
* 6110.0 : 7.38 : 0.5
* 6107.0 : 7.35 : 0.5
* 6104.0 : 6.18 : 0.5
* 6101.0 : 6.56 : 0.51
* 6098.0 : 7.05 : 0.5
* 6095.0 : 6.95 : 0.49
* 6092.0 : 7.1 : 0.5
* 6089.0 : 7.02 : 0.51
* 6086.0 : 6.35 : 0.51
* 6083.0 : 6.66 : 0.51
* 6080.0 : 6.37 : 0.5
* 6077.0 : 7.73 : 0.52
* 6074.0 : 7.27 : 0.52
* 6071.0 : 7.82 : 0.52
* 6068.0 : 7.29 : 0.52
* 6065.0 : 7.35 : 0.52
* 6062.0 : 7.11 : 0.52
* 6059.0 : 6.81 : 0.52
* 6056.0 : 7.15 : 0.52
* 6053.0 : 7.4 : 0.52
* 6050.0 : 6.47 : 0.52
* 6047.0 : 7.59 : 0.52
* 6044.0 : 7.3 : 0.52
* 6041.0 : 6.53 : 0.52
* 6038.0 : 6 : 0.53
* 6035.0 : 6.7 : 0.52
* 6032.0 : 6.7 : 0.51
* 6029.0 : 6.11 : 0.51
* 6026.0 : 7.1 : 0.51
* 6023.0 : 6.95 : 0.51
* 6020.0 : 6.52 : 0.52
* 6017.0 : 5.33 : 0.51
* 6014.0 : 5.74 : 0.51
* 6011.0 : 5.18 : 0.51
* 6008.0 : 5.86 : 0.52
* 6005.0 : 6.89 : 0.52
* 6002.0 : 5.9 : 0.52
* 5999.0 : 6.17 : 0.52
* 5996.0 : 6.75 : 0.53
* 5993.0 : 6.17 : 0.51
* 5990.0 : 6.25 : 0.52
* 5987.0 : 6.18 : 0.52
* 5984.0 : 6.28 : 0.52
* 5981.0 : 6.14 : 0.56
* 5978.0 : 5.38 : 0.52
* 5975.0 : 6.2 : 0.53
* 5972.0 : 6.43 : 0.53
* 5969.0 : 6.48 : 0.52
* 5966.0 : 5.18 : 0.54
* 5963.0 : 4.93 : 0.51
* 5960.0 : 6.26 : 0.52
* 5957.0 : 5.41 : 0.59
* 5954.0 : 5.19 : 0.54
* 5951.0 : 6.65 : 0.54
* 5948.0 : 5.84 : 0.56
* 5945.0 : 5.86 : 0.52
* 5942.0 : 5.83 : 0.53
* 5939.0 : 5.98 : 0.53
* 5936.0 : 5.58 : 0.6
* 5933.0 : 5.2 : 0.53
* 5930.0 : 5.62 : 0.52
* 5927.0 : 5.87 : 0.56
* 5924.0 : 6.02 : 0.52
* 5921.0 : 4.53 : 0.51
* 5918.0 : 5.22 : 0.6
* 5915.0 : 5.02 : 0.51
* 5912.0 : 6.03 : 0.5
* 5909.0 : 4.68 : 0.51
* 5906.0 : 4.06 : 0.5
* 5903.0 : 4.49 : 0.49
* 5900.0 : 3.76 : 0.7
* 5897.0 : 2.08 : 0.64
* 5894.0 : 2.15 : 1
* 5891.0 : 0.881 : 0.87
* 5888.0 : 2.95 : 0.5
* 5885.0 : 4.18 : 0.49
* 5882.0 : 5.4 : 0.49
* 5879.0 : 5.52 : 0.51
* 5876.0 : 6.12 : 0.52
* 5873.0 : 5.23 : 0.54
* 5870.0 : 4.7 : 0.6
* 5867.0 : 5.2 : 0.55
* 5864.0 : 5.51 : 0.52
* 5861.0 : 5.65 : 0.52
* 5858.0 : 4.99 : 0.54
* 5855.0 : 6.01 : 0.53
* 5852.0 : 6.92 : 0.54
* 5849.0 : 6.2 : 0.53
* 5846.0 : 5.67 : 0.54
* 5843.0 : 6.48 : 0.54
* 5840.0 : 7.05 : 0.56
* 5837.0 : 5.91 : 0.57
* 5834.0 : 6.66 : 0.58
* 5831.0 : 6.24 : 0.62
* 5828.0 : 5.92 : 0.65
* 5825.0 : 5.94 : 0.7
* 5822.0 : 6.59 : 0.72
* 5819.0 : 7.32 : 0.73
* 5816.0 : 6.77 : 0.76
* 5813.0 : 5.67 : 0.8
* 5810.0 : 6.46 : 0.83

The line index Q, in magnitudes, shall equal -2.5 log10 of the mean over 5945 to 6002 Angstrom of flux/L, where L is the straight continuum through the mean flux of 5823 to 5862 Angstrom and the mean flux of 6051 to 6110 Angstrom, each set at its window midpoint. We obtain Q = 0.11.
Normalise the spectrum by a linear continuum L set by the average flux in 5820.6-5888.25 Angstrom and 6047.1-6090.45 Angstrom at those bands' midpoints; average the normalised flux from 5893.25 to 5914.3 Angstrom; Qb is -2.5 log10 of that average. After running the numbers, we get 0.45 mag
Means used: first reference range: 5.75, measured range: 4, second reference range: 7.07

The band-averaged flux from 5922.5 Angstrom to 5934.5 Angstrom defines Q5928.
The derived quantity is 5.68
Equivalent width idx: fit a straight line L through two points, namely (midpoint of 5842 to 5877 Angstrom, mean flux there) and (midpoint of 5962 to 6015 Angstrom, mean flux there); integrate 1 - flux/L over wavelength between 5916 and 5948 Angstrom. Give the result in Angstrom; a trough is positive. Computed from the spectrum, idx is 1.7 Angstrom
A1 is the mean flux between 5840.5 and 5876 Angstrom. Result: 5.74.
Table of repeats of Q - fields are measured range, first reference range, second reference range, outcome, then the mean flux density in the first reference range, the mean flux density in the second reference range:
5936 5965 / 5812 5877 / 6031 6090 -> 0.133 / 6.04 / 6.98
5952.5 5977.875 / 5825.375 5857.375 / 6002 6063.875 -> 0.127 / 6.26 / 6.56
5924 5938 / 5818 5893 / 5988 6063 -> 0.062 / 5.54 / 6.5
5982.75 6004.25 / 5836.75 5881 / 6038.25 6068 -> 0.067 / 5.8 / 7.04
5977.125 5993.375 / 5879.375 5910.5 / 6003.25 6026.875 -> -0.106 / 3.54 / 6.17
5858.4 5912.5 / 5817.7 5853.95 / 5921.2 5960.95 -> 0.368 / 6.4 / 5.75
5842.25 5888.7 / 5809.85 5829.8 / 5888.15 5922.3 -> -0.084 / 6.37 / 3.86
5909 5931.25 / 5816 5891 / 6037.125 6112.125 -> 0.126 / 5.69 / 7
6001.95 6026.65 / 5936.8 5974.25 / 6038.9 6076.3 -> 0.078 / 5.84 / 7.17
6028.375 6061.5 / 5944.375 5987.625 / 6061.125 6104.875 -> -0.030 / 5.89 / 7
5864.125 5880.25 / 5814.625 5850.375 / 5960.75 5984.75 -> 0.165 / 6.4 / 5.88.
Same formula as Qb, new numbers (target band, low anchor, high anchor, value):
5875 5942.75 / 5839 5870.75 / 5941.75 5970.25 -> 0.24 mag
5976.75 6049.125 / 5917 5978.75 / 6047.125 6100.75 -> 0.01 mag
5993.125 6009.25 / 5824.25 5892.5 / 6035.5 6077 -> 0.05 mag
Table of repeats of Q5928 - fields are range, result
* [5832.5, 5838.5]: 6.29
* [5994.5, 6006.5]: 6.43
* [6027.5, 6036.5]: 6.5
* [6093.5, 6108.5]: 6.82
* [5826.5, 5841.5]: 6.36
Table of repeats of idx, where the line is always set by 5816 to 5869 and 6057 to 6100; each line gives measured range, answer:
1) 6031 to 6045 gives 0.6 Angstrom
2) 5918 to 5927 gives 1.5 Angstrom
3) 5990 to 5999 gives 0.5 Angstrom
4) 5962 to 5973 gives 1.4 Angstrom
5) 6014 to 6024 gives 1.0 Angstrom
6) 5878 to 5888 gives 2.5 Angstrom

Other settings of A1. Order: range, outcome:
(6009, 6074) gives 6.73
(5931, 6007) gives 5.96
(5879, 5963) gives 4.86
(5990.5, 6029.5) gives 6.21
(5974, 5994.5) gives 6.08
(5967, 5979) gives 6.11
